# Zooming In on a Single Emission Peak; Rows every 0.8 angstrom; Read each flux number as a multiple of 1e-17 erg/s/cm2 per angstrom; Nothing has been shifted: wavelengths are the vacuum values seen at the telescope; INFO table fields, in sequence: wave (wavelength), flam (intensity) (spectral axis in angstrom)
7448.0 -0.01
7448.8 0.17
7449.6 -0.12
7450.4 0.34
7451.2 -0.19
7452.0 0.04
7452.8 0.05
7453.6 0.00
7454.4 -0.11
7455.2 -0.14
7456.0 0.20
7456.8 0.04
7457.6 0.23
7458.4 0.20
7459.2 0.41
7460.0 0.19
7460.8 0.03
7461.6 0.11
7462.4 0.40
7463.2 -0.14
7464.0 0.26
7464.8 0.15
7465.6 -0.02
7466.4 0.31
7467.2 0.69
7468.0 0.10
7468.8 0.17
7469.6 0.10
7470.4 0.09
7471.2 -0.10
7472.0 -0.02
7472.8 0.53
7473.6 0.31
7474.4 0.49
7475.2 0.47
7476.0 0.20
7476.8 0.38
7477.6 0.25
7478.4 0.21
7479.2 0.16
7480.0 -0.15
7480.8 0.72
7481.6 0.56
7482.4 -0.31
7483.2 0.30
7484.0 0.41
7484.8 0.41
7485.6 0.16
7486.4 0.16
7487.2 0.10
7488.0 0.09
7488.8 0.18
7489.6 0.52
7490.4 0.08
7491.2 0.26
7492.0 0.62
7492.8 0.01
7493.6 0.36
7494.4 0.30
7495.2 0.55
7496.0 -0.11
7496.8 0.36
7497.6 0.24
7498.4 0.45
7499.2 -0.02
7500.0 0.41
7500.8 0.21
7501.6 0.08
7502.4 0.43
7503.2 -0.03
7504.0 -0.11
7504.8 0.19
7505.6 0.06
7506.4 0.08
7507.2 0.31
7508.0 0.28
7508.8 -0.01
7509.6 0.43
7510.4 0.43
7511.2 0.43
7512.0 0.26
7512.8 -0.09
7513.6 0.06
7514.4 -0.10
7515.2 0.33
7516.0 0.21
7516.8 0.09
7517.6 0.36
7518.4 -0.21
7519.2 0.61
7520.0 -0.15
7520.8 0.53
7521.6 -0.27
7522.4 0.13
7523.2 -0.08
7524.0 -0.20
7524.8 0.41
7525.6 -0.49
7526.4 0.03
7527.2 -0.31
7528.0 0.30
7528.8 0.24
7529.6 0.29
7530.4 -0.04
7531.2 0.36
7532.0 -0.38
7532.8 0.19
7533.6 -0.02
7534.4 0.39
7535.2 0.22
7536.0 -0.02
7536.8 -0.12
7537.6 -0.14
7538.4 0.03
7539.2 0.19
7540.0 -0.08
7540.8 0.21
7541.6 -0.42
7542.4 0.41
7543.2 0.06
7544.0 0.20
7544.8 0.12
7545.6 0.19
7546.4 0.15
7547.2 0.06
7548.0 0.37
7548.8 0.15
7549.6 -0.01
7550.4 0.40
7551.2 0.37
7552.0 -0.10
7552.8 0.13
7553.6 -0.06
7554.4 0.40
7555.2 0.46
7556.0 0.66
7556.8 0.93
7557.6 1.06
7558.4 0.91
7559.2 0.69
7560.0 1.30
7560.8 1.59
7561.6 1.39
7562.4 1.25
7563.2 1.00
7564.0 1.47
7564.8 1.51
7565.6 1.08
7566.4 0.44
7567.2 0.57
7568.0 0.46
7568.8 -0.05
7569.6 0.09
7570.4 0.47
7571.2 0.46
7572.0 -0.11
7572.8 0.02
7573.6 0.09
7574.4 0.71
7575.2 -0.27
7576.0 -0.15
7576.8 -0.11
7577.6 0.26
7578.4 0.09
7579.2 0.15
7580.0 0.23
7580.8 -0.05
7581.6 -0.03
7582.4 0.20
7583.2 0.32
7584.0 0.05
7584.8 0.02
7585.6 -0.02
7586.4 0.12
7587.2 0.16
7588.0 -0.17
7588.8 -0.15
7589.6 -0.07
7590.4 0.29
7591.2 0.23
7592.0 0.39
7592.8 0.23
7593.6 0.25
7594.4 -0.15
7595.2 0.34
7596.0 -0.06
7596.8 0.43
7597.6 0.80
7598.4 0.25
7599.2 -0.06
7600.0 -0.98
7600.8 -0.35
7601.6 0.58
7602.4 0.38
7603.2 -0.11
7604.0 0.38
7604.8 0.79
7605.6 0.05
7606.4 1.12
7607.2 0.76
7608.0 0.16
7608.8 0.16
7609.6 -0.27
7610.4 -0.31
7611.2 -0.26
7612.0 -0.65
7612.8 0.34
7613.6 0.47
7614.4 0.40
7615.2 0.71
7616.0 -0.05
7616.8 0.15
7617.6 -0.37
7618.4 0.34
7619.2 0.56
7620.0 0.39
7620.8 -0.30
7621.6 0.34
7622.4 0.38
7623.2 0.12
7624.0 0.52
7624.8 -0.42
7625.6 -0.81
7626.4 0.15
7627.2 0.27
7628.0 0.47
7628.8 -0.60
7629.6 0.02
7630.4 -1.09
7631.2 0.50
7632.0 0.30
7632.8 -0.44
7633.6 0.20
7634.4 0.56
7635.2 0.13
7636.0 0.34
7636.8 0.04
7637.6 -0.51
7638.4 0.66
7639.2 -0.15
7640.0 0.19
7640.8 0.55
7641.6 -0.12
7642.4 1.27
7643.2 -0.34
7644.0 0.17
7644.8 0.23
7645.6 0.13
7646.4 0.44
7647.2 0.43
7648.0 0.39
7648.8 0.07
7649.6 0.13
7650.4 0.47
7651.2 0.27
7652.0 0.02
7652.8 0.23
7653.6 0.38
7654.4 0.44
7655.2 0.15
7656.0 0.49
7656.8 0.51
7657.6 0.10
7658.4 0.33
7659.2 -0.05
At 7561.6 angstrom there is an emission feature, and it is [O II] 3727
